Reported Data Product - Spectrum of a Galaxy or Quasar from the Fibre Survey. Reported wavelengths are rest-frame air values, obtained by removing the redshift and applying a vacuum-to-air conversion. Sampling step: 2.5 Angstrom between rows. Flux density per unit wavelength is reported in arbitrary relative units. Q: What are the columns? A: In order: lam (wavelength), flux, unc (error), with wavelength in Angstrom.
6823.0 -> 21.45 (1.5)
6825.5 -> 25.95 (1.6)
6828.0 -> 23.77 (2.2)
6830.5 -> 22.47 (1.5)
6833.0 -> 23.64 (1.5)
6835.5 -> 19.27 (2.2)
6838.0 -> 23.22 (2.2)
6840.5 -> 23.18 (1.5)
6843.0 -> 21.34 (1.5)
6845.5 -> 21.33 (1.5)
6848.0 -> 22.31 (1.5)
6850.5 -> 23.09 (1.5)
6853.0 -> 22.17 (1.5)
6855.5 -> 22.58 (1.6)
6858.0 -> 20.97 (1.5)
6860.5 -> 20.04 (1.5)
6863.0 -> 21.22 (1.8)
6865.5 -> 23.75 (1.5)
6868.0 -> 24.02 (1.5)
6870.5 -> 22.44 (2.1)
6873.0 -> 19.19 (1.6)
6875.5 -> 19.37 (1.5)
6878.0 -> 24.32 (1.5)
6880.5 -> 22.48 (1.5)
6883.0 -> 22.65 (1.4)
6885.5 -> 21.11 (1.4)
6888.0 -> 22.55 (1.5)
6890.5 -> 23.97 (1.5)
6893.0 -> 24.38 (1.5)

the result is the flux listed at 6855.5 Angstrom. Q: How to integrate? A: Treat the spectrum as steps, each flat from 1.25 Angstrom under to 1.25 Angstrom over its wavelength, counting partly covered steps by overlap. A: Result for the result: 22.58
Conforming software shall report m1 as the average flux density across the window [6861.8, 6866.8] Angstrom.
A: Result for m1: 22.5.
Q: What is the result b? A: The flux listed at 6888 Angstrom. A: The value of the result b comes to 22.55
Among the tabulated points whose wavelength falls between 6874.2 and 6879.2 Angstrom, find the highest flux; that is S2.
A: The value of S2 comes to 24.32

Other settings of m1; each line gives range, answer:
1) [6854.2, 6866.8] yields 21.7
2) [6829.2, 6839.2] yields 22.2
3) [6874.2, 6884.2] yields 22.2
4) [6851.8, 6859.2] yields 21.9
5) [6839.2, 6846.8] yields 22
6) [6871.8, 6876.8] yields 19.3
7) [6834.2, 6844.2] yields 21.8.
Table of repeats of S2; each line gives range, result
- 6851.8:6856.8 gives 22.58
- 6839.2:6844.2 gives 23.18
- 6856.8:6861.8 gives 20.97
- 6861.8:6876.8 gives 24.02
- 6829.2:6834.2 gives 23.64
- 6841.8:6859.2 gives 23.09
